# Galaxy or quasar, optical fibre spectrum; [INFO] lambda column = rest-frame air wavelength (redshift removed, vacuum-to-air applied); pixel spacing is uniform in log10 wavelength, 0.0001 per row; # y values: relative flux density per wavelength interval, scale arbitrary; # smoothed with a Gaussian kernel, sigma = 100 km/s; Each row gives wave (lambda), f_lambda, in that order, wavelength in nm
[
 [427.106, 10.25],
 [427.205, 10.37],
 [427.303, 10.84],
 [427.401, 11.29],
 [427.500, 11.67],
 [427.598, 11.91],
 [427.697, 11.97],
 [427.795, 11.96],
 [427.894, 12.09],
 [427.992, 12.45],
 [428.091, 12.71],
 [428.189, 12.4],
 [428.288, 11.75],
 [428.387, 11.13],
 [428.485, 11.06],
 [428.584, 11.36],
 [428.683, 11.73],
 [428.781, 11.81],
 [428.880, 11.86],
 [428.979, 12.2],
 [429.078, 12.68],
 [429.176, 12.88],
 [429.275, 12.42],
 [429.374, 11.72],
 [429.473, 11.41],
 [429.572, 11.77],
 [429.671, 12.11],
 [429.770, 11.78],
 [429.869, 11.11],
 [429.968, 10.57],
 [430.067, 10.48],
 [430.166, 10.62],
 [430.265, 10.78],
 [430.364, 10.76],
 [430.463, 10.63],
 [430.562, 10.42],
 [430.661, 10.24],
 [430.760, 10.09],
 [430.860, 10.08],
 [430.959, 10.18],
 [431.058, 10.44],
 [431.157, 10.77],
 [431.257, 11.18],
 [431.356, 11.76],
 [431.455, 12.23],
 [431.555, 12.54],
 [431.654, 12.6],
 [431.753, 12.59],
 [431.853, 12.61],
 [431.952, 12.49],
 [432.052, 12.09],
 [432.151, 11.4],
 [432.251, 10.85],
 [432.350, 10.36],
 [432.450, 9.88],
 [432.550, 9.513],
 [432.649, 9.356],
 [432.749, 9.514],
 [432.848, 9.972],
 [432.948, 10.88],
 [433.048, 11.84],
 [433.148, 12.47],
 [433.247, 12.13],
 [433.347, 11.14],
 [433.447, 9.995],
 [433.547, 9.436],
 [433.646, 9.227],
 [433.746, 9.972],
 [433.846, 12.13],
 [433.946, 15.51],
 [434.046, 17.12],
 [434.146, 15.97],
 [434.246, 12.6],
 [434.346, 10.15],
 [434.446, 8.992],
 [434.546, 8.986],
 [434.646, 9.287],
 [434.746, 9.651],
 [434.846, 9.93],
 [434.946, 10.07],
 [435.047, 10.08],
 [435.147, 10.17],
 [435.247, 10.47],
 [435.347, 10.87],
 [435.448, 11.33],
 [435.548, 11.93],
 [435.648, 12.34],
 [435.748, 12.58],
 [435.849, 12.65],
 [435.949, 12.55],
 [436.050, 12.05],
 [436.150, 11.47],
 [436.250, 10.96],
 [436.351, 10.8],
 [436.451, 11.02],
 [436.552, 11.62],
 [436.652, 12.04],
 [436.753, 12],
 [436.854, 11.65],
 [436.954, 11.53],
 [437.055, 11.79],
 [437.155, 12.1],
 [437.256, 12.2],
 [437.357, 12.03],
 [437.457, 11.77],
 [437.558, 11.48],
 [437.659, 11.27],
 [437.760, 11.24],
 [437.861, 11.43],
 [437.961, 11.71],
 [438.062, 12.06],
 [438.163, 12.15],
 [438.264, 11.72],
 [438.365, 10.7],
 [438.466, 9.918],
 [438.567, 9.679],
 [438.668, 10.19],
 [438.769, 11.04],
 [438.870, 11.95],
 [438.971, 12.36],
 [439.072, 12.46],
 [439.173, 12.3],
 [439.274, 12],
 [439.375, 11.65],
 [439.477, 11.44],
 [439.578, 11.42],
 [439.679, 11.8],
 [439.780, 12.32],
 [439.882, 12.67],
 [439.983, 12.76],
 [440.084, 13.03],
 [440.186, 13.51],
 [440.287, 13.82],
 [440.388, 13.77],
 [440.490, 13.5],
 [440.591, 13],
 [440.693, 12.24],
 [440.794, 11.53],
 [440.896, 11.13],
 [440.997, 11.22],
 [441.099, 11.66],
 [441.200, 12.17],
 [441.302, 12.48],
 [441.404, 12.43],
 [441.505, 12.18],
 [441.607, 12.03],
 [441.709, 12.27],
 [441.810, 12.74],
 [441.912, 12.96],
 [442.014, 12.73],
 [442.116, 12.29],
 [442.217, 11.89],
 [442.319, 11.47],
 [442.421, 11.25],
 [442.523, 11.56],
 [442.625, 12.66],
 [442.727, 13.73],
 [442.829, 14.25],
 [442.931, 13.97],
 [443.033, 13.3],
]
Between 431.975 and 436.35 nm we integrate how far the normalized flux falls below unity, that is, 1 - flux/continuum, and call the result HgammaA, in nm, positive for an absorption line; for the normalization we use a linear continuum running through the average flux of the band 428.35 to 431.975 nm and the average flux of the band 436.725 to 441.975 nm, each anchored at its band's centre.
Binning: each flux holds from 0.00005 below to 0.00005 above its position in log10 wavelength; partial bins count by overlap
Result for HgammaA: 0.19 nm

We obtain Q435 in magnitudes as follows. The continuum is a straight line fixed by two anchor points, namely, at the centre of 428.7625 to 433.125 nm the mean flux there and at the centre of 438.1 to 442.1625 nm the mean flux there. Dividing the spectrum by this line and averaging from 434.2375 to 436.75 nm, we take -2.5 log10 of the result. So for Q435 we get 0.064 mag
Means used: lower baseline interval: 11.2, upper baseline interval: 12.1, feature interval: 11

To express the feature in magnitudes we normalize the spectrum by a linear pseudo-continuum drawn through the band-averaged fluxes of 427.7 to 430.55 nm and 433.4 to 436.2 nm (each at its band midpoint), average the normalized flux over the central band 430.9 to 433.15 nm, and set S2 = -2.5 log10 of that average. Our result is 0.03 mag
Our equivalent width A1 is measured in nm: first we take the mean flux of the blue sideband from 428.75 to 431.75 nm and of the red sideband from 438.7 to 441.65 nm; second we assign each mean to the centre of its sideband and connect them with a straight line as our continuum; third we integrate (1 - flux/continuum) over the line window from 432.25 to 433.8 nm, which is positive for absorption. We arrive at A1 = 0.161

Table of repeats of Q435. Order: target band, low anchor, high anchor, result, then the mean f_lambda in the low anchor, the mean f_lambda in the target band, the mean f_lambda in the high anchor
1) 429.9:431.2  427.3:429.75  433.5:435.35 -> 0.113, 11.9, 10.5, 11.1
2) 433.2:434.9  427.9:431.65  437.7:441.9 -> 0.035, 11.4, 11.3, 12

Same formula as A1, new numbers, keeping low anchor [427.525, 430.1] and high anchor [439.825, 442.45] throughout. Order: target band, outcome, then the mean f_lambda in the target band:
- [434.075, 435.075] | 0.114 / 10.7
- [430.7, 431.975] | 0.051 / 11.5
